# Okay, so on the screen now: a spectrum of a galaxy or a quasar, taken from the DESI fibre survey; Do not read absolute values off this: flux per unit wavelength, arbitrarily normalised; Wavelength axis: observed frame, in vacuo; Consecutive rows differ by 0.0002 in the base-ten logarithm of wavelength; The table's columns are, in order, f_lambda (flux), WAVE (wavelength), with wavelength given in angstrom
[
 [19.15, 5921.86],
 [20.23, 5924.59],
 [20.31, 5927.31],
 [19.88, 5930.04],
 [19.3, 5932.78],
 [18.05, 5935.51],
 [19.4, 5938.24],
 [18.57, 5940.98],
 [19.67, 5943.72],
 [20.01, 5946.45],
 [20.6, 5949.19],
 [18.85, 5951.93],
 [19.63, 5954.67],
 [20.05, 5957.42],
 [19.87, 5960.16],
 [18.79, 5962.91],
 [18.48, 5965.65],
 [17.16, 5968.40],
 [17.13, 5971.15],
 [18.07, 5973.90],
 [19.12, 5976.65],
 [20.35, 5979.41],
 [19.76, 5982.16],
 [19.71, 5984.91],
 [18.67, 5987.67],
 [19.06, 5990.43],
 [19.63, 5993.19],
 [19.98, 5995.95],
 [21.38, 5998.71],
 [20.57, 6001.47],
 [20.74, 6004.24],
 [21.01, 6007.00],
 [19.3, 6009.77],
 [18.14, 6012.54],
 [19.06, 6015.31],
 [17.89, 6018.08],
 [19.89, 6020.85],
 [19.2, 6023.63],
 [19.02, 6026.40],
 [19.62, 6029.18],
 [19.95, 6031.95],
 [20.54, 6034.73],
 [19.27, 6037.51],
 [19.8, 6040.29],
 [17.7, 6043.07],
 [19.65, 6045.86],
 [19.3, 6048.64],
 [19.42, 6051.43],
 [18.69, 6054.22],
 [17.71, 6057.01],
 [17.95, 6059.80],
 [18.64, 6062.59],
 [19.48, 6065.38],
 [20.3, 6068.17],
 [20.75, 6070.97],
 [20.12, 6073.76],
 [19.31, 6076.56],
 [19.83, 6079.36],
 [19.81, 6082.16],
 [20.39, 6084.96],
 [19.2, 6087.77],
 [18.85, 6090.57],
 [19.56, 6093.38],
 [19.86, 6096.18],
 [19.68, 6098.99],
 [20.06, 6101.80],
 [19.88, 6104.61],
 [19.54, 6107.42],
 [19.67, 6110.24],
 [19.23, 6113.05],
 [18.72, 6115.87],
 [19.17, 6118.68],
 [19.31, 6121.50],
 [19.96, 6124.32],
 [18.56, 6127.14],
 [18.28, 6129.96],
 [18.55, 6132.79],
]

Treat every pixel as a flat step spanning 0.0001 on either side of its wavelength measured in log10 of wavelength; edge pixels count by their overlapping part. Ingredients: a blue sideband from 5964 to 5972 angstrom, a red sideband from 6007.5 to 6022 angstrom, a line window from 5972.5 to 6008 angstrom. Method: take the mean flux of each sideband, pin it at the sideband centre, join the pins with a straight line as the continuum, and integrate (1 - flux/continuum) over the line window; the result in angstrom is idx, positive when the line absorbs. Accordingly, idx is -3.0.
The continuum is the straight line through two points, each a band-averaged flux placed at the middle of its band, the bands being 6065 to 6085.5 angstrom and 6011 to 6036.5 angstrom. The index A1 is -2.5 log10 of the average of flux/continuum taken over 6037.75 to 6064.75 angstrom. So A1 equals 0.05 mag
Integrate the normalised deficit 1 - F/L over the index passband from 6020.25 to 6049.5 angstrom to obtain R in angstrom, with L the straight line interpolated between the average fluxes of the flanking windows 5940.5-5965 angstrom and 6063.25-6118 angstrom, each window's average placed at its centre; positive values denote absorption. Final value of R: 0.3 angstrom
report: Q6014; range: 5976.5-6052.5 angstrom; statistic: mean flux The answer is 19.6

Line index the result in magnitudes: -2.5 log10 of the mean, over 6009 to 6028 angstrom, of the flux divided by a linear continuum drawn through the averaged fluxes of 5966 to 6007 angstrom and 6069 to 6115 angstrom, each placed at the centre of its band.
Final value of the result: 0.03 mag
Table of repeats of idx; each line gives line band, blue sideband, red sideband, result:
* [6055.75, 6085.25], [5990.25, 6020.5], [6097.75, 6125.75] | 0.2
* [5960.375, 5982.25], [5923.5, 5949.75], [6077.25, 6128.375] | 1.1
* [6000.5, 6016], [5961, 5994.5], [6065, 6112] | -0.6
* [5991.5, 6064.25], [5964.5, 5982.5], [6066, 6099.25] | -0.9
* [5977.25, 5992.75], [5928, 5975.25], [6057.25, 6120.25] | -0.3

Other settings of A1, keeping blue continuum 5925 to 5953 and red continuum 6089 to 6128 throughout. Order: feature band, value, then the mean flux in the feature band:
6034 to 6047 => 0.01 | 19.3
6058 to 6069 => 0.03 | 19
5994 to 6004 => -0.06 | 20.6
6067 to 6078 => -0.04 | 20.1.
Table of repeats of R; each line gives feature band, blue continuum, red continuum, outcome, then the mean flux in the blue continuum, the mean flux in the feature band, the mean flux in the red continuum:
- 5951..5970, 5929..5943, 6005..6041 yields 0.2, 19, 19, 19.5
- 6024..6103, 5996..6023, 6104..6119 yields 0.4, 19.8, 19.4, 19.4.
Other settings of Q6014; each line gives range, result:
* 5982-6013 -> 19.9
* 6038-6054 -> 19.1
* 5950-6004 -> 19.3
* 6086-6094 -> 19.2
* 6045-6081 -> 19.3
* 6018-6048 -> 19.4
